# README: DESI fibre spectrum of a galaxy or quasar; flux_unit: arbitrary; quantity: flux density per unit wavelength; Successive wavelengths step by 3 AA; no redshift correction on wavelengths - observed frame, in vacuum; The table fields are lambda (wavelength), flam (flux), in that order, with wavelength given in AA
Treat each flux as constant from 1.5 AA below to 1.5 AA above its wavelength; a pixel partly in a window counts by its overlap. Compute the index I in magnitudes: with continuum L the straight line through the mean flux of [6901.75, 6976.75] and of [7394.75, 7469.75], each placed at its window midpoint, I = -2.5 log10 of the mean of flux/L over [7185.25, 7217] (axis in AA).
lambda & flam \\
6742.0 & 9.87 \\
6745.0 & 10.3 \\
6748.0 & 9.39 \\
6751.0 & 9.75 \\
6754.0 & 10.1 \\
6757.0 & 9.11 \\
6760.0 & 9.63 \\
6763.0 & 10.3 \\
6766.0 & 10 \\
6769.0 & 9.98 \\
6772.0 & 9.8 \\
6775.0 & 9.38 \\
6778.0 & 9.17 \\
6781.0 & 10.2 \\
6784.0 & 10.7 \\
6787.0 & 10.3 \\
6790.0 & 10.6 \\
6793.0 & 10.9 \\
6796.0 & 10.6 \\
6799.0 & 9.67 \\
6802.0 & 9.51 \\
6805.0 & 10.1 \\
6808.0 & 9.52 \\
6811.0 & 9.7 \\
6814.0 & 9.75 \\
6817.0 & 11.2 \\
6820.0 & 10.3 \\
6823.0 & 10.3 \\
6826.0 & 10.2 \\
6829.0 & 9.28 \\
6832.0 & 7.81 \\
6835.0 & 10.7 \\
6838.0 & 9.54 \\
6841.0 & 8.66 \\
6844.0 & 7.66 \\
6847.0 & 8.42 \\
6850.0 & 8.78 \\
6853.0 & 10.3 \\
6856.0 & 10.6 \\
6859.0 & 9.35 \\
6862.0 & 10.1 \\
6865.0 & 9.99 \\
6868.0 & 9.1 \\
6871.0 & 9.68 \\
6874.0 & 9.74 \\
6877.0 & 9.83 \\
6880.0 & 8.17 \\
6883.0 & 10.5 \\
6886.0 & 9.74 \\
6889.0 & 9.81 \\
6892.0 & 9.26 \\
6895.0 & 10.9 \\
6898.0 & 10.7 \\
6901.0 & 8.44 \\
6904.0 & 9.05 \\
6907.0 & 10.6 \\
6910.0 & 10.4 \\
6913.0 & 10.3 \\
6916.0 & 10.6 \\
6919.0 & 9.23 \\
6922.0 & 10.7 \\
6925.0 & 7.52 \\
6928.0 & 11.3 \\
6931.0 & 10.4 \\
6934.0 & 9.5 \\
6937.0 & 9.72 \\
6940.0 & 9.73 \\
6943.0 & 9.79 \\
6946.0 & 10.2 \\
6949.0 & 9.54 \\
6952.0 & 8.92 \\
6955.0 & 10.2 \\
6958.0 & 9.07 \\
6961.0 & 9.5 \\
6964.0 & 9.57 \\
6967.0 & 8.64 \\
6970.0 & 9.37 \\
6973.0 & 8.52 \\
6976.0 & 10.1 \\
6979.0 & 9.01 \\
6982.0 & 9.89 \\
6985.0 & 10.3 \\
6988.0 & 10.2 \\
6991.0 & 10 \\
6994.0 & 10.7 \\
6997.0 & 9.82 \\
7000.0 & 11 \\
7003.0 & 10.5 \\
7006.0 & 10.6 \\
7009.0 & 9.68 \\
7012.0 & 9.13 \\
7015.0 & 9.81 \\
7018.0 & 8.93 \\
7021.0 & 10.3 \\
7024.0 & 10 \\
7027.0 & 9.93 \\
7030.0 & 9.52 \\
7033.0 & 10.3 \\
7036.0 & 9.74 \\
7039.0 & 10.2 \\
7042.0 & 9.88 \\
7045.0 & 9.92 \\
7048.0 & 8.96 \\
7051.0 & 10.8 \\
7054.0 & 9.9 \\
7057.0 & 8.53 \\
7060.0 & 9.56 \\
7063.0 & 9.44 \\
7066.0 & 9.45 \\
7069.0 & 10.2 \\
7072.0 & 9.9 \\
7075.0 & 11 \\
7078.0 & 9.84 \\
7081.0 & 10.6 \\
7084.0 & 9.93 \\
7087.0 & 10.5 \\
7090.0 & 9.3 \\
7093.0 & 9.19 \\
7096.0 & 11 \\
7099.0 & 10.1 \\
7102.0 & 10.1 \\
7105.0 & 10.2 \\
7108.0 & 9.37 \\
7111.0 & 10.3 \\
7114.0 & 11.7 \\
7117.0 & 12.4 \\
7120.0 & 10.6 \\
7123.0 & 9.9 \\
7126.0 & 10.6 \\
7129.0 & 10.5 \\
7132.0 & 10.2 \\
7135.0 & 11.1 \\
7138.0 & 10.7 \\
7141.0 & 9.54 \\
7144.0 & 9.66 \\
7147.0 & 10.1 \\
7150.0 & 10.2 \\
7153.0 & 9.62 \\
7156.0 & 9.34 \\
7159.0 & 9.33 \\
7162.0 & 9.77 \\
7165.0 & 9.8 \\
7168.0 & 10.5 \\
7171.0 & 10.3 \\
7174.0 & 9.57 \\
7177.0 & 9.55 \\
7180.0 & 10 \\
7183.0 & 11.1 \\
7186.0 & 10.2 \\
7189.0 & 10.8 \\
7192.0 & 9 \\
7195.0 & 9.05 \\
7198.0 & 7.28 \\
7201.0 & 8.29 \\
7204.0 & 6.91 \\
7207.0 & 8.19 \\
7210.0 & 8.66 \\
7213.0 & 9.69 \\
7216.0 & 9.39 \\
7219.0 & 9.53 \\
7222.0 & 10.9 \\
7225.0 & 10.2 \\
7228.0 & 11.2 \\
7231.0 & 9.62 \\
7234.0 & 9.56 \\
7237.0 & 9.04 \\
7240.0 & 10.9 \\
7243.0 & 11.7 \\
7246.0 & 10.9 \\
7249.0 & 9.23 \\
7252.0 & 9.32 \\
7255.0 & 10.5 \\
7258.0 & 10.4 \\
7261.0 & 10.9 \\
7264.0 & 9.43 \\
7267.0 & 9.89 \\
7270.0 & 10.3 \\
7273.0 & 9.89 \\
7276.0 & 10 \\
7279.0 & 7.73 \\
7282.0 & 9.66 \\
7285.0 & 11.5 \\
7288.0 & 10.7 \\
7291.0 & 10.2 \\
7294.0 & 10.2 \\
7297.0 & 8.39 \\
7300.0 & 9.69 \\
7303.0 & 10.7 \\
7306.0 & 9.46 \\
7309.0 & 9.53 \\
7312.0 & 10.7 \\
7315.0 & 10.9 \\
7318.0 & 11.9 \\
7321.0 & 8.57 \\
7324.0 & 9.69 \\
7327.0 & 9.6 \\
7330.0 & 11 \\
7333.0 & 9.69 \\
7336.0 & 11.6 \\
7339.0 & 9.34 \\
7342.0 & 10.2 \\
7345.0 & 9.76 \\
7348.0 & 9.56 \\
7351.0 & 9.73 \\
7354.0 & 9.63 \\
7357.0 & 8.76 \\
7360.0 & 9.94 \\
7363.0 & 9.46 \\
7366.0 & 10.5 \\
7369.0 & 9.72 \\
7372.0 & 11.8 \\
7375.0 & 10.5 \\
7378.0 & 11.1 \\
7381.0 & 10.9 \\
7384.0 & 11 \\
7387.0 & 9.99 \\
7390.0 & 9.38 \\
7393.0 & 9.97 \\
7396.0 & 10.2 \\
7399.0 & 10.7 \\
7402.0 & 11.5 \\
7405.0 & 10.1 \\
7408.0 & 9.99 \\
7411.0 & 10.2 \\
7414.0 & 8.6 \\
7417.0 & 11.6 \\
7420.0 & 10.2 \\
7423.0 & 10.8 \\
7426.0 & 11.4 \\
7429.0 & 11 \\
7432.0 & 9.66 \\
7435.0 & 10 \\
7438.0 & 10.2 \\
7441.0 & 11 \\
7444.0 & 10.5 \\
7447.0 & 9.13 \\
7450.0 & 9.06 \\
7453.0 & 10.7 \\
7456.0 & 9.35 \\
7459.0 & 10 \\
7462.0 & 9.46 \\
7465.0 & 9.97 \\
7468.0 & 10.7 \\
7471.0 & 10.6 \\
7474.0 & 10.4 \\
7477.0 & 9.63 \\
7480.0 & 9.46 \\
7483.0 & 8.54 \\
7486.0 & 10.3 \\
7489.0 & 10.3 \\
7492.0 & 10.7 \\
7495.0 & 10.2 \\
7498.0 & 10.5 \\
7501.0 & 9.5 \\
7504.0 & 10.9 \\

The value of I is 0.13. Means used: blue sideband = 9.68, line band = 8.82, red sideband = 10.2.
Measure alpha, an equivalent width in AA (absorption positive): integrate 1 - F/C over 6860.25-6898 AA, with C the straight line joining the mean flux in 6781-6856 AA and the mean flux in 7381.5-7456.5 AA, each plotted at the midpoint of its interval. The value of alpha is 0.28 AA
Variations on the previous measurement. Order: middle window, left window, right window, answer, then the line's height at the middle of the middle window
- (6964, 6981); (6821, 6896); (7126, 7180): 0.92 AA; 9.72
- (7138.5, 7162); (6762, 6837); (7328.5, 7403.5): 0.95 AA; 10.1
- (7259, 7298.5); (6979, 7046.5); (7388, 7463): 0.81 AA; 10.1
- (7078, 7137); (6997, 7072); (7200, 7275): -3.37 AA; 9.83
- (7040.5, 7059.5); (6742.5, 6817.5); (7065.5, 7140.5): 1.16 AA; 10.3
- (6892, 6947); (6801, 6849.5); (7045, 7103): -1.46 AA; 9.67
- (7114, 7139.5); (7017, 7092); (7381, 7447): -2.15 AA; 9.97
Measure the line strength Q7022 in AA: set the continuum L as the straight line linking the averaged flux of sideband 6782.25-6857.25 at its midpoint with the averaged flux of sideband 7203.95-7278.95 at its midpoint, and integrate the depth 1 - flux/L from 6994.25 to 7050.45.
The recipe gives -0.6 AA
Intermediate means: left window 9.8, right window 9.87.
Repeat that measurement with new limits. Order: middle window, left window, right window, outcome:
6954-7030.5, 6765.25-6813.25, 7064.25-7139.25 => 3.3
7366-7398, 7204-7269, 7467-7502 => -1.5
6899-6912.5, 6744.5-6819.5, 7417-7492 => 0.4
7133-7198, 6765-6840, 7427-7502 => 0.7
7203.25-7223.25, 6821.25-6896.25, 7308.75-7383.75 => 1.8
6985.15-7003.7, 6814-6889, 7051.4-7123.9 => -0.8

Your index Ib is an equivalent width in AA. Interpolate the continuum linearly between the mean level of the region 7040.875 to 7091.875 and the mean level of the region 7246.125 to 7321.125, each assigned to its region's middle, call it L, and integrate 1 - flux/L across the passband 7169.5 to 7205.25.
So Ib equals 2.2 AA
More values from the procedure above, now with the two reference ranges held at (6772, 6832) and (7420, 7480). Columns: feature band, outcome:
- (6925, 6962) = 1.14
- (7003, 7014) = 0.18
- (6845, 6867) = 0.95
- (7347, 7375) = 0.58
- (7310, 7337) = -0.61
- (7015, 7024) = 0.31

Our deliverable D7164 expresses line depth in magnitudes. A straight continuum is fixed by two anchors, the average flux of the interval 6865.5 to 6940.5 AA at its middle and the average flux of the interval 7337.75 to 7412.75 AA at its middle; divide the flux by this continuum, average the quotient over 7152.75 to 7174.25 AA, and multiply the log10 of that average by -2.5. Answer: 0.02 mag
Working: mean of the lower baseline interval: 9.8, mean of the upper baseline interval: 10.2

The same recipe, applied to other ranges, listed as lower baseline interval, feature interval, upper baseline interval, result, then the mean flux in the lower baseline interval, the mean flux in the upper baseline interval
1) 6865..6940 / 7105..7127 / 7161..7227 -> -0.12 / 9.8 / 9.5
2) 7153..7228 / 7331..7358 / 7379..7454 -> 0.02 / 9.51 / 10.3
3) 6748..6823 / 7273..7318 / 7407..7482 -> 0.01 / 10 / 10.1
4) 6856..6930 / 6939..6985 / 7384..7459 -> 0.04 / 9.81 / 10.2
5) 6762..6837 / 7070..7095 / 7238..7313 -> 0.00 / 9.99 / 10.1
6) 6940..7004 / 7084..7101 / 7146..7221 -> -0.05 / 9.75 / 9.45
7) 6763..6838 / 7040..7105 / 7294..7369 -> 0.00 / 9.98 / 9.93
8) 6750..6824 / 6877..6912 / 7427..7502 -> 0.03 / 10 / 10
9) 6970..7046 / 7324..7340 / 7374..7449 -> 0.01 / 9.91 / 10.4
